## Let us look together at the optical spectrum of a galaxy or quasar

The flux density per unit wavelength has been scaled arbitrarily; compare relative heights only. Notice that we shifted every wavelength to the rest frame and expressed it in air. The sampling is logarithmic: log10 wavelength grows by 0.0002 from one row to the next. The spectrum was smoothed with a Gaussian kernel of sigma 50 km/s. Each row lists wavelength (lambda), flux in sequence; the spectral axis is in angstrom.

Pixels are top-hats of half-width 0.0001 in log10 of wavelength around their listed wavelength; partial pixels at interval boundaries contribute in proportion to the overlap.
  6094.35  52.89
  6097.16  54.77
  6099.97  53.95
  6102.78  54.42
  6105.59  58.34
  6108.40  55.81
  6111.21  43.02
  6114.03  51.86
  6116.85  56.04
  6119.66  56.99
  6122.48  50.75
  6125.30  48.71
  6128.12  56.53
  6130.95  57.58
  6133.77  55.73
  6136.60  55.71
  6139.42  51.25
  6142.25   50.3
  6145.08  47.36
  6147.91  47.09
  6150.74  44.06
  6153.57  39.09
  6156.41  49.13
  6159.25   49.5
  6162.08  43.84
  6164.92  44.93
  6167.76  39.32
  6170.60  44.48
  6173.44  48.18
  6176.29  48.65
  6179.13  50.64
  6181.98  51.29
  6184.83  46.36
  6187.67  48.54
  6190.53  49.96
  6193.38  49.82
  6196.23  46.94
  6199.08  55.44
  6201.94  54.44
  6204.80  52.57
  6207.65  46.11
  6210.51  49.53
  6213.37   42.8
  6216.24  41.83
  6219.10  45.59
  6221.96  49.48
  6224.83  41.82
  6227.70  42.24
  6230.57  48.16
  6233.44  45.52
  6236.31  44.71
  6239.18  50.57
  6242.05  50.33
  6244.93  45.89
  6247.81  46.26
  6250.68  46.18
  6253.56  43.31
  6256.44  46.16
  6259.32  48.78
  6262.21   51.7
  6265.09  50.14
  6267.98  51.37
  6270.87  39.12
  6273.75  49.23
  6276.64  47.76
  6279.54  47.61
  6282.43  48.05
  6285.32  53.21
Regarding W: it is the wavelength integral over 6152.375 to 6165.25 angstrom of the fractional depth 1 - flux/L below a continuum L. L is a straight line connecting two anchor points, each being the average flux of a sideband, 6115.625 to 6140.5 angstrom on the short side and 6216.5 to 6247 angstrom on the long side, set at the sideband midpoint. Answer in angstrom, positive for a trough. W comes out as 1.6 angstrom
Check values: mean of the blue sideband 54.4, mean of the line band 45.4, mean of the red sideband 46.3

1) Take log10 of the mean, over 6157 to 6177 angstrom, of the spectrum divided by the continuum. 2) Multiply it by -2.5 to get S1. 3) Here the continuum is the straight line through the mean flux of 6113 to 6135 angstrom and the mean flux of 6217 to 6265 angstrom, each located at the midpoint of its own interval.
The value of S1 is 0.133 mag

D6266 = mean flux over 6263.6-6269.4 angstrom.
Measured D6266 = 50.8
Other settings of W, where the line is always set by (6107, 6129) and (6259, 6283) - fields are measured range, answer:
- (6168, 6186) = 1.1 angstrom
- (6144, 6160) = 1.7 angstrom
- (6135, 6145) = 0.0 angstrom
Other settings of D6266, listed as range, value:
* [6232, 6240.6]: 46.9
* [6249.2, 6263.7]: 47.3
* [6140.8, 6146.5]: 48.8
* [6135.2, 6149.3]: 50.4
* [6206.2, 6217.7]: 45.1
